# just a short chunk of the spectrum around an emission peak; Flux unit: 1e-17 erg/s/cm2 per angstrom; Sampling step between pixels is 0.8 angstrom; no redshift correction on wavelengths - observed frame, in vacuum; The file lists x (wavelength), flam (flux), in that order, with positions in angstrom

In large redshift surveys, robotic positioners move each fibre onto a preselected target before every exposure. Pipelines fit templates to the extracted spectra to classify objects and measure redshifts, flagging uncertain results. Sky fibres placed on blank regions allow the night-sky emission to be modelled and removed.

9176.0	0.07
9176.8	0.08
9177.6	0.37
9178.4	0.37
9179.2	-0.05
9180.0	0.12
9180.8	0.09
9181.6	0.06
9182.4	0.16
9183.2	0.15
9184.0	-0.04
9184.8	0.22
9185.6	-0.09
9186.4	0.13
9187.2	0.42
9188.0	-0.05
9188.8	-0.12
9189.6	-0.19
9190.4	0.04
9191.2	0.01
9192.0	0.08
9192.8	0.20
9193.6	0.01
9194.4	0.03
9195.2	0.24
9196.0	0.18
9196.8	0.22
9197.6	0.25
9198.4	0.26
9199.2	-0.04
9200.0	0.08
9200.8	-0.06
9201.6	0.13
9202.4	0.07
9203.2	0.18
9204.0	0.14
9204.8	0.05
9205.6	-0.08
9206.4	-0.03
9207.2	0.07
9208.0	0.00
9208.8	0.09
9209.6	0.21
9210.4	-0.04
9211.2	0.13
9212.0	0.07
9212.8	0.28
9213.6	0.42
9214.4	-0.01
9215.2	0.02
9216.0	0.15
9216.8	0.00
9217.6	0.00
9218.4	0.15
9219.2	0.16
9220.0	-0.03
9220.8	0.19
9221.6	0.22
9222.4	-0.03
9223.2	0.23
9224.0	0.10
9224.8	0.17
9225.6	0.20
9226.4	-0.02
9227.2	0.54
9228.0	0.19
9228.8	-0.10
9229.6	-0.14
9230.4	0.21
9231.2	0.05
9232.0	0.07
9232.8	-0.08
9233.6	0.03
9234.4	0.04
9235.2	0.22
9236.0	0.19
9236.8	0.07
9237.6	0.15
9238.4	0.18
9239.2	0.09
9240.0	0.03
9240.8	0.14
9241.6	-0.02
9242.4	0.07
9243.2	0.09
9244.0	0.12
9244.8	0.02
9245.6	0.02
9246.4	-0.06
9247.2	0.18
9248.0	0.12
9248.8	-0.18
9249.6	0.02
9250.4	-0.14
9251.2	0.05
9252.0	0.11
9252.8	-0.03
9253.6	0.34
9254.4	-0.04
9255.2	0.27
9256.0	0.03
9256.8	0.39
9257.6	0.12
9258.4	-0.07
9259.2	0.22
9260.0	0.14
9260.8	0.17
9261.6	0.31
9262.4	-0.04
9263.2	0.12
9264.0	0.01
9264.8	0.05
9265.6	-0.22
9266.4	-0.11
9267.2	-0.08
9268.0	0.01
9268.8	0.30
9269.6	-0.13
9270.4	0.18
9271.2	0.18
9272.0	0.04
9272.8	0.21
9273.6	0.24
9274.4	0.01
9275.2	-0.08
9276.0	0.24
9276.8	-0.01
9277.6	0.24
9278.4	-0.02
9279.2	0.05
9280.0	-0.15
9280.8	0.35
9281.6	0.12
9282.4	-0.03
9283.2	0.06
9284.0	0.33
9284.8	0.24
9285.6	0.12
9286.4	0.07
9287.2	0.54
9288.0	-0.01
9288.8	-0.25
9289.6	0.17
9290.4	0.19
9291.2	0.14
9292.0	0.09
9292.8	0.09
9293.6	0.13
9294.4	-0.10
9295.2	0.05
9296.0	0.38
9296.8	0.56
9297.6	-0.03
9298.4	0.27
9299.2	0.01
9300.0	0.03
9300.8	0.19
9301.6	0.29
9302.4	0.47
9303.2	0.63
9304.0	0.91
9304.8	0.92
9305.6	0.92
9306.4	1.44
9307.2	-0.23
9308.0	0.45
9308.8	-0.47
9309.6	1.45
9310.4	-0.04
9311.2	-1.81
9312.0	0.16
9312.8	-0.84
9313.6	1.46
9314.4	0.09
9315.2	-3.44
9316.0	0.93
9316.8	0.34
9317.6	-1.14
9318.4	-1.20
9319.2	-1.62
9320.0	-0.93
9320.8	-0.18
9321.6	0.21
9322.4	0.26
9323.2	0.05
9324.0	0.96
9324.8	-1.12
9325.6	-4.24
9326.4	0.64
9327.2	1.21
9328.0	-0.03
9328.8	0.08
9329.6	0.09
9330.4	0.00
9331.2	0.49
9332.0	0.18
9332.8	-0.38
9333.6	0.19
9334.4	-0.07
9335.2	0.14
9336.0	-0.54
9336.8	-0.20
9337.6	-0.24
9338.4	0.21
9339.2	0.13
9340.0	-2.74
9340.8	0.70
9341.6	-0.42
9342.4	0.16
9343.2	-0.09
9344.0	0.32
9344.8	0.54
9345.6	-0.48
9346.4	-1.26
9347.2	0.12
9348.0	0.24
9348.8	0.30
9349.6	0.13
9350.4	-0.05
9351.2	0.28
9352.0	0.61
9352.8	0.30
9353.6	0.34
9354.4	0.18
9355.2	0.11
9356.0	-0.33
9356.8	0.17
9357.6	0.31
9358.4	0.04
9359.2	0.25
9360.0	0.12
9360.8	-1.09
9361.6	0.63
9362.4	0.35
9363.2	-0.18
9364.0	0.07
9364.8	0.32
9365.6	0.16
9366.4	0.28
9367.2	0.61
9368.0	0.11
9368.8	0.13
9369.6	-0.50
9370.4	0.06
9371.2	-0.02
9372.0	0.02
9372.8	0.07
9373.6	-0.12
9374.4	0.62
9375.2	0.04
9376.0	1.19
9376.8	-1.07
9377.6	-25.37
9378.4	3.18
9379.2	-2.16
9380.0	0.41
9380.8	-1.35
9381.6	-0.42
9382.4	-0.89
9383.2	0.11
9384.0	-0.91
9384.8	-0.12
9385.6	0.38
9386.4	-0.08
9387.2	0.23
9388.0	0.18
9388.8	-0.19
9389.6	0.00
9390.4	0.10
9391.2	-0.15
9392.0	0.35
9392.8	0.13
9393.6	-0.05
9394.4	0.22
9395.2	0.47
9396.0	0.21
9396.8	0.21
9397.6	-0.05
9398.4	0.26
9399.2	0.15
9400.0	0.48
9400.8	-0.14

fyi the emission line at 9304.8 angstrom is Hbeta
